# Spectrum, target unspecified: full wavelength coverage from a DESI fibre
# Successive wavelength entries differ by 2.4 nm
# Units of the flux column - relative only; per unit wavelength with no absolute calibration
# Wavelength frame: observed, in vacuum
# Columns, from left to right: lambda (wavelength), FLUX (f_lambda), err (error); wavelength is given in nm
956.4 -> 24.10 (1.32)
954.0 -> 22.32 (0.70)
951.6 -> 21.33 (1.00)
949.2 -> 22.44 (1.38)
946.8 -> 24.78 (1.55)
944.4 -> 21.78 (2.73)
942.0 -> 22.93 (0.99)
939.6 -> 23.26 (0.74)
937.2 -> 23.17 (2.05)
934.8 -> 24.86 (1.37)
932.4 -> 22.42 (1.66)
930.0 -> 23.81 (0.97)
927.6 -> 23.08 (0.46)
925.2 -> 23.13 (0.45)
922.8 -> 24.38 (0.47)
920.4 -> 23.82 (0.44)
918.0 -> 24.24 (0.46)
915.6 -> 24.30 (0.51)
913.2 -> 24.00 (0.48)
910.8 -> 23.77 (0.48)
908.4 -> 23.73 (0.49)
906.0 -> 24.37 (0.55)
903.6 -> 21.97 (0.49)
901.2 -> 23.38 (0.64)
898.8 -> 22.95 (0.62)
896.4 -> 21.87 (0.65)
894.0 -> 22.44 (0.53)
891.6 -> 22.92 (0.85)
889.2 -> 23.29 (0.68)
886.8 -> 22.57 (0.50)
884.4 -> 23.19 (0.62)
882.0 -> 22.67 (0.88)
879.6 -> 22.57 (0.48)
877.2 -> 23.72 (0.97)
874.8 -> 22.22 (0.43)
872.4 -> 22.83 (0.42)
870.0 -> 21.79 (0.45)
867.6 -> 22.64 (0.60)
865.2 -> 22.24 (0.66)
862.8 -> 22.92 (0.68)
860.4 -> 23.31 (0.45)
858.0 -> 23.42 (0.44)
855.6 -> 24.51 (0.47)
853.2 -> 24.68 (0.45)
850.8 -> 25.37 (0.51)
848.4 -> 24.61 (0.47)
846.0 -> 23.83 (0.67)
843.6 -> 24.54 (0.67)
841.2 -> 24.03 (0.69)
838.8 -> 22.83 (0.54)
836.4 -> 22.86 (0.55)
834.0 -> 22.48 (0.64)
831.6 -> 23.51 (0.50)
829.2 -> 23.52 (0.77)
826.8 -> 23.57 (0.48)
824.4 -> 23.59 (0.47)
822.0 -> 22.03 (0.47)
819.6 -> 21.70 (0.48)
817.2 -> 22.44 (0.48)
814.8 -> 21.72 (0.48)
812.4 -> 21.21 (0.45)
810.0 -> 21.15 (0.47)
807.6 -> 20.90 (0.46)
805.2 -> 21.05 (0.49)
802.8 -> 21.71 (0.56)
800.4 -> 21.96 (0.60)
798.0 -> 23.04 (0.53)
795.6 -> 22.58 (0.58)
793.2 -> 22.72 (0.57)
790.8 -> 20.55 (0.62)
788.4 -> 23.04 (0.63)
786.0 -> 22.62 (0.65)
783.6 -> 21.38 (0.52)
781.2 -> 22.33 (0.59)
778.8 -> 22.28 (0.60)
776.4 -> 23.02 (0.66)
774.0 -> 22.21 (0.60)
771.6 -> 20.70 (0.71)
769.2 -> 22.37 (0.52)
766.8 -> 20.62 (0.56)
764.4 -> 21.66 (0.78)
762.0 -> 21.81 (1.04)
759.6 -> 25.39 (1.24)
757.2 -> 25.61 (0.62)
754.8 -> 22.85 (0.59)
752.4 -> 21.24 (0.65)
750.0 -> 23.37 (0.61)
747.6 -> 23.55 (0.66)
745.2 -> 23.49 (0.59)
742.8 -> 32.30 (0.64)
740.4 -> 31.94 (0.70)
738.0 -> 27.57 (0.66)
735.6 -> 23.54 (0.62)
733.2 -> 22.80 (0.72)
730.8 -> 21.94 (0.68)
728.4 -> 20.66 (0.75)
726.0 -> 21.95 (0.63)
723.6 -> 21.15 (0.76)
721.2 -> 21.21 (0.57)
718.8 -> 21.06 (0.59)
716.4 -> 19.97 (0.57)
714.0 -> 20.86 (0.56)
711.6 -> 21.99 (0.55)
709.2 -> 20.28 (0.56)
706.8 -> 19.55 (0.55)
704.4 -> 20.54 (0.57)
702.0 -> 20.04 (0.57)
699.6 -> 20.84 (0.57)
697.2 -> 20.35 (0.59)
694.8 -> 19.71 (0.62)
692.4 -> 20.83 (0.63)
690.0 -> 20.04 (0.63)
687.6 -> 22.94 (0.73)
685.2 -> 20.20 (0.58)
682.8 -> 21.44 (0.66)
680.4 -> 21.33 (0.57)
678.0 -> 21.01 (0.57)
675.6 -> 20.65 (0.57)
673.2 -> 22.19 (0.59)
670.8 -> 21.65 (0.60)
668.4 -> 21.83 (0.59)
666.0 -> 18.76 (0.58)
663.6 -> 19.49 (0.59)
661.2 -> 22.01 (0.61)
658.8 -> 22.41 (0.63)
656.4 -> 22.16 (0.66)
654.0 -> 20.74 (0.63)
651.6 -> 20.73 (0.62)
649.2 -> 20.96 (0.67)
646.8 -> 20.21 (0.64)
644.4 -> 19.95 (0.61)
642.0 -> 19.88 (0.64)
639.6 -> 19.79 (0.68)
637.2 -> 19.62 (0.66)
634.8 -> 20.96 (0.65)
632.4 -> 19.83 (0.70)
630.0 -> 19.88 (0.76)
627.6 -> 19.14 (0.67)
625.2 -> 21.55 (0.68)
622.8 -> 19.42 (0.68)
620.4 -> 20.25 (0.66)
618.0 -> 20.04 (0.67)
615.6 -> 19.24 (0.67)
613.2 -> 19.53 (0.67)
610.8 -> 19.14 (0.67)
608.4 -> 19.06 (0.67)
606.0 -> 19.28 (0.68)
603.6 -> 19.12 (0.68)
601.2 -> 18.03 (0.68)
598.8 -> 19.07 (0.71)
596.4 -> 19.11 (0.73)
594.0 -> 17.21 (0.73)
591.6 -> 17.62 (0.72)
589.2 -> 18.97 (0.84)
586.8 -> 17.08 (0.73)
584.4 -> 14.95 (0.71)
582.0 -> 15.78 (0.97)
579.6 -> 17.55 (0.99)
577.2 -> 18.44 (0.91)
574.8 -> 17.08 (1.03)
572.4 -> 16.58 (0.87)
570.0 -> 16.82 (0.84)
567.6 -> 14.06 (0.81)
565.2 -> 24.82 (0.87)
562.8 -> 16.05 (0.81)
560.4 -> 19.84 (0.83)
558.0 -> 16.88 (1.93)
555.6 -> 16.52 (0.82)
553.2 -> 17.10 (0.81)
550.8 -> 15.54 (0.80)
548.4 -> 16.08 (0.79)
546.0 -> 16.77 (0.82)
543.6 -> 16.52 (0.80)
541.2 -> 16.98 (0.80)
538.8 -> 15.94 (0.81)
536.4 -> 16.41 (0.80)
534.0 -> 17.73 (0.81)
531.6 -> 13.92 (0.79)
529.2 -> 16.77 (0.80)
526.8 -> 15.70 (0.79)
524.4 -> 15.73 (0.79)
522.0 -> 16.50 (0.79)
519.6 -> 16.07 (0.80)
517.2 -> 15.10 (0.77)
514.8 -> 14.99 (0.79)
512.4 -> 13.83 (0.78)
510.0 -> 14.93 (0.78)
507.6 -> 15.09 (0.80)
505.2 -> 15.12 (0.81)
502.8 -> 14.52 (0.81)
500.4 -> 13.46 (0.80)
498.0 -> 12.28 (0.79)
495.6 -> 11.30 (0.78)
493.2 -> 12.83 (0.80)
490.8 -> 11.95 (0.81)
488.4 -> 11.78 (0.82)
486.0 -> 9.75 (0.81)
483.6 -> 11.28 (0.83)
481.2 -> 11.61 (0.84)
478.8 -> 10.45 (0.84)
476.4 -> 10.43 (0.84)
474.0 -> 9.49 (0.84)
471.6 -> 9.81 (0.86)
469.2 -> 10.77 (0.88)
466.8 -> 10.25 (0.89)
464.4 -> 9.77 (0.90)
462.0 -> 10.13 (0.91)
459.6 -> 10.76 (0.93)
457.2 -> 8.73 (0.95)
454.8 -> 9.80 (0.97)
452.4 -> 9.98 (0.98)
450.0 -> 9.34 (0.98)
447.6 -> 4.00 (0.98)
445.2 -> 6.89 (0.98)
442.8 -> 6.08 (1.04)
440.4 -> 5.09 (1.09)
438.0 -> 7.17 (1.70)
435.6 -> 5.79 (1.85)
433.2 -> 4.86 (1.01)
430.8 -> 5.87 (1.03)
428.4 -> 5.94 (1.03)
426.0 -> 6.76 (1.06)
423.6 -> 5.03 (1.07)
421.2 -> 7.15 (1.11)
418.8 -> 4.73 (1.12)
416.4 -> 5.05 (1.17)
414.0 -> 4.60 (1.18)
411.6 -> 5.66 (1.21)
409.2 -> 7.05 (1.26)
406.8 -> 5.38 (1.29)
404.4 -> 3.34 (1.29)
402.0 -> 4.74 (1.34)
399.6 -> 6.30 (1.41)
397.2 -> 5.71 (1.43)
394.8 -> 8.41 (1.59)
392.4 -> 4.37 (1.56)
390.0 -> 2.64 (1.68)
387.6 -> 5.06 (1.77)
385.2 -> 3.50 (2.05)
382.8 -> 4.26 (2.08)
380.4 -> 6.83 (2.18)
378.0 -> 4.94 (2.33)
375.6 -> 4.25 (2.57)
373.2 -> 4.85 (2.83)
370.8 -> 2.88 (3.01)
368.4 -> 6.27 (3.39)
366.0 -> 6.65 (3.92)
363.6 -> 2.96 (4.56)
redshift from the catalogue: 0.13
